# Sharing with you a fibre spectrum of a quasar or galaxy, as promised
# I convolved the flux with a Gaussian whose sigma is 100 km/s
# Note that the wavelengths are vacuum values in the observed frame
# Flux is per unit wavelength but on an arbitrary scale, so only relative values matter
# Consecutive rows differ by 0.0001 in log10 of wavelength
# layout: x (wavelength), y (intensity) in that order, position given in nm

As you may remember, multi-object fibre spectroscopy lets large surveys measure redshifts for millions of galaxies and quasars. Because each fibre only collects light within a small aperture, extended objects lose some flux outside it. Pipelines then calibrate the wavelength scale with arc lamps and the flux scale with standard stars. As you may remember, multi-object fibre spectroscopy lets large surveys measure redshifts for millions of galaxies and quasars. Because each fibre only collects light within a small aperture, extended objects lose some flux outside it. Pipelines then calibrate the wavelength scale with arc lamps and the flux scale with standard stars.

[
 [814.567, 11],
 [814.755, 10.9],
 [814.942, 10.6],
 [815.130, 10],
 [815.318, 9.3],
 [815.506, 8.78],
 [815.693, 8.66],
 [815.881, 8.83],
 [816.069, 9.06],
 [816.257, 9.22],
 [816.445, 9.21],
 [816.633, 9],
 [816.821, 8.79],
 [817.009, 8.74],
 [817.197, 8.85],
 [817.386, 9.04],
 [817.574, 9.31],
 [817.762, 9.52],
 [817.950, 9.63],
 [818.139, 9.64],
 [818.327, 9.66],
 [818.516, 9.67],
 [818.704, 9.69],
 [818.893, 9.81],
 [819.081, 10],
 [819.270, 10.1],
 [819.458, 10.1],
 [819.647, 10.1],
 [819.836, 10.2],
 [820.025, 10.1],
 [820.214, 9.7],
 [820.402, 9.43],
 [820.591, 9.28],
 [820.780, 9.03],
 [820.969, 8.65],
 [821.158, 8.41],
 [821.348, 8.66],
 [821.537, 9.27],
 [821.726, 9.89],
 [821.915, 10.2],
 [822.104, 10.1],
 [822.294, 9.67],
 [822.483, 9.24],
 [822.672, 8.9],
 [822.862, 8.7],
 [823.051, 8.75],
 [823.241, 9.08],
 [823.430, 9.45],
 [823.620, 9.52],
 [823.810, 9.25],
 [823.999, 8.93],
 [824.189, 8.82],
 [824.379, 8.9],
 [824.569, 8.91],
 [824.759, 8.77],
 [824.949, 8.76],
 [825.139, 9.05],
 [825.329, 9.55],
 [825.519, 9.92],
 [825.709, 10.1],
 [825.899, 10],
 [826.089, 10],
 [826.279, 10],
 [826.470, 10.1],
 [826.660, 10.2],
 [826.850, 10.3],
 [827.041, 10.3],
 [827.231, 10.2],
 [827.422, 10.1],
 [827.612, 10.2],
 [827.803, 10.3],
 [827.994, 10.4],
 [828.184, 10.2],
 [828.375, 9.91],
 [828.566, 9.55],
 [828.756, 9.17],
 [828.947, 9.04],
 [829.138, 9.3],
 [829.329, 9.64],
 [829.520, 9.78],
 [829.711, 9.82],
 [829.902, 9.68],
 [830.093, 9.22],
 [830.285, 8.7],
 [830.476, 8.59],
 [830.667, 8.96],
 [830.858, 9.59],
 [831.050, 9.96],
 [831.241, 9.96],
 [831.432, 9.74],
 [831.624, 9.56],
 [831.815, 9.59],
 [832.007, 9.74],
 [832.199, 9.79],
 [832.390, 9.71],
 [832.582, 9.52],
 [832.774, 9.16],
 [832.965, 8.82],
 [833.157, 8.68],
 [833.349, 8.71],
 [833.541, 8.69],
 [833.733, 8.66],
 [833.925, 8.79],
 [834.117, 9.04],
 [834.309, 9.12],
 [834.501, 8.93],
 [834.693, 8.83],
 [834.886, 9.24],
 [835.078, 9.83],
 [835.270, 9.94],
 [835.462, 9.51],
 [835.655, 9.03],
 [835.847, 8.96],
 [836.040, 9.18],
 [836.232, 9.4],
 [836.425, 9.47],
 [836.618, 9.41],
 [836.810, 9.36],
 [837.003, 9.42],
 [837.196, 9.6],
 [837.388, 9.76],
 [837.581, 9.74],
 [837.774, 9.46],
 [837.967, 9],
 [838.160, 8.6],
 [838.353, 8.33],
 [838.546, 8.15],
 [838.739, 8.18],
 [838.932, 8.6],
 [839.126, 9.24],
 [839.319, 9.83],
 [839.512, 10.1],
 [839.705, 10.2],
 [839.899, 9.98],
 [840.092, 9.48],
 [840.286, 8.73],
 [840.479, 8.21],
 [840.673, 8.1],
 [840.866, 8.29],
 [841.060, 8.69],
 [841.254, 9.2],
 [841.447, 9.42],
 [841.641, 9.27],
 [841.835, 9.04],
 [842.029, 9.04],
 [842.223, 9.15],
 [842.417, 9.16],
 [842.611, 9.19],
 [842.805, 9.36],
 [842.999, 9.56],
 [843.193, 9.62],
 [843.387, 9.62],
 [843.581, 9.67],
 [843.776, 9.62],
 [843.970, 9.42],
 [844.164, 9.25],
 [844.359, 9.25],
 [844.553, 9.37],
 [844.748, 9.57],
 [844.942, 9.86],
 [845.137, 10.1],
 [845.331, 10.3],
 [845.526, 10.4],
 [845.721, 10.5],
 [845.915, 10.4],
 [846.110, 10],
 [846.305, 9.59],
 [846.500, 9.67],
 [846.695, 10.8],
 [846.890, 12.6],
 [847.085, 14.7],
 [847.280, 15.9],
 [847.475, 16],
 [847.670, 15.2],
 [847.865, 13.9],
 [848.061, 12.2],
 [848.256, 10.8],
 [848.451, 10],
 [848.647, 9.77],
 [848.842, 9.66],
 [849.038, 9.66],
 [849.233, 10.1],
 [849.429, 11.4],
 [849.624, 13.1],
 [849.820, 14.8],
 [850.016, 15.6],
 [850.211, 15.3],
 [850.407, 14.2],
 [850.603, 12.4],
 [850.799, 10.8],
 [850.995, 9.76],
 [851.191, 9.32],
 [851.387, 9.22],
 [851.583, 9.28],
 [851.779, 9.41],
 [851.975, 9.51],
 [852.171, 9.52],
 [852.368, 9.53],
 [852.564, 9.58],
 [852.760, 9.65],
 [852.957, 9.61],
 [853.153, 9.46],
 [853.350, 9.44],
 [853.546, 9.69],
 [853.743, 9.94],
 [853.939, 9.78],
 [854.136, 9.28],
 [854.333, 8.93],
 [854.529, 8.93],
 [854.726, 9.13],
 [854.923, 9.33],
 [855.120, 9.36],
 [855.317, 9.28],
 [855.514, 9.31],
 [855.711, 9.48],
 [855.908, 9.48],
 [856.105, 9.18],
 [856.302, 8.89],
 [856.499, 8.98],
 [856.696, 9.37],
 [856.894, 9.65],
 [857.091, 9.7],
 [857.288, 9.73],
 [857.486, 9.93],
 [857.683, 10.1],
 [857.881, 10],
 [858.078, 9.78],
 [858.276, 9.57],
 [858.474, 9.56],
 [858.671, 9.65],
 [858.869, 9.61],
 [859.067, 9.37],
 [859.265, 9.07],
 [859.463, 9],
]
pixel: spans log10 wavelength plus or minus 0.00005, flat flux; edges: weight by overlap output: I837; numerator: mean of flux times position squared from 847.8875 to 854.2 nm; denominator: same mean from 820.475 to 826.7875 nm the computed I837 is 1.23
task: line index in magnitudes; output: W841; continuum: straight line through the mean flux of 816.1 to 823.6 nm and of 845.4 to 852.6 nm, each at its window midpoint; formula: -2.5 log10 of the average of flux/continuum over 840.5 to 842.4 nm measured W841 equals 0.23 mag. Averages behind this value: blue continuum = 9.4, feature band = 8.89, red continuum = 11.5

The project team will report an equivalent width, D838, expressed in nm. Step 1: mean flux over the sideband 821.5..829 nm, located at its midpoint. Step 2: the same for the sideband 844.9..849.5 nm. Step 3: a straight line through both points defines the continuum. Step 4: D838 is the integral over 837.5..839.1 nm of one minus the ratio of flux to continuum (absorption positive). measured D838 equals 0.286 nm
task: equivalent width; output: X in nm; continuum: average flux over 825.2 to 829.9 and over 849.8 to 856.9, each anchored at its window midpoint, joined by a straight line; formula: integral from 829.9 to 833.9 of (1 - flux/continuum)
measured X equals 0.27 nm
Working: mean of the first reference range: 9.91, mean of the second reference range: 10.1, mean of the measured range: 9.27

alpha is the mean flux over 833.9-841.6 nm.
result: 9.16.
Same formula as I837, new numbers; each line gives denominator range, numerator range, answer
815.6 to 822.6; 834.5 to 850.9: 1.15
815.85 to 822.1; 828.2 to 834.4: 1.02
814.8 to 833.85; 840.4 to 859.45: 1.14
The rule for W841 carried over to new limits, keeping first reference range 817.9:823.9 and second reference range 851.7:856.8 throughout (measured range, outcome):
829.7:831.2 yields 0.02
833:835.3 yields 0.05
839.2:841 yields 0.03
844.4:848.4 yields -0.22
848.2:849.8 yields -0.15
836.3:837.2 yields 0.00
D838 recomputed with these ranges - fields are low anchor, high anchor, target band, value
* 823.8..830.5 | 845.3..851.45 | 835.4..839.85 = 0.61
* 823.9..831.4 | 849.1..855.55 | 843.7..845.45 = 0.09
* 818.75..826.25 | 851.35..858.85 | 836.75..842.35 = 0.21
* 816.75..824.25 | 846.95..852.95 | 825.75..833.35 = 0.31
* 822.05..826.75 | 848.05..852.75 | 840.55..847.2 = 0.52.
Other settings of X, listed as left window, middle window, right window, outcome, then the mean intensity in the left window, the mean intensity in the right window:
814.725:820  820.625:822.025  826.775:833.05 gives 0.06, 9.51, 9.65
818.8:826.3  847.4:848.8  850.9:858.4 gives -0.43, 9.43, 9.48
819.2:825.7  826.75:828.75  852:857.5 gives -0.16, 9.34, 9.43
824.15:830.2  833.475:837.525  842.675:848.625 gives 0.39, 9.7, 10.9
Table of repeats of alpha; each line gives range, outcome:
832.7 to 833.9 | 8.78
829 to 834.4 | 9.3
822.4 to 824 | 9.1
